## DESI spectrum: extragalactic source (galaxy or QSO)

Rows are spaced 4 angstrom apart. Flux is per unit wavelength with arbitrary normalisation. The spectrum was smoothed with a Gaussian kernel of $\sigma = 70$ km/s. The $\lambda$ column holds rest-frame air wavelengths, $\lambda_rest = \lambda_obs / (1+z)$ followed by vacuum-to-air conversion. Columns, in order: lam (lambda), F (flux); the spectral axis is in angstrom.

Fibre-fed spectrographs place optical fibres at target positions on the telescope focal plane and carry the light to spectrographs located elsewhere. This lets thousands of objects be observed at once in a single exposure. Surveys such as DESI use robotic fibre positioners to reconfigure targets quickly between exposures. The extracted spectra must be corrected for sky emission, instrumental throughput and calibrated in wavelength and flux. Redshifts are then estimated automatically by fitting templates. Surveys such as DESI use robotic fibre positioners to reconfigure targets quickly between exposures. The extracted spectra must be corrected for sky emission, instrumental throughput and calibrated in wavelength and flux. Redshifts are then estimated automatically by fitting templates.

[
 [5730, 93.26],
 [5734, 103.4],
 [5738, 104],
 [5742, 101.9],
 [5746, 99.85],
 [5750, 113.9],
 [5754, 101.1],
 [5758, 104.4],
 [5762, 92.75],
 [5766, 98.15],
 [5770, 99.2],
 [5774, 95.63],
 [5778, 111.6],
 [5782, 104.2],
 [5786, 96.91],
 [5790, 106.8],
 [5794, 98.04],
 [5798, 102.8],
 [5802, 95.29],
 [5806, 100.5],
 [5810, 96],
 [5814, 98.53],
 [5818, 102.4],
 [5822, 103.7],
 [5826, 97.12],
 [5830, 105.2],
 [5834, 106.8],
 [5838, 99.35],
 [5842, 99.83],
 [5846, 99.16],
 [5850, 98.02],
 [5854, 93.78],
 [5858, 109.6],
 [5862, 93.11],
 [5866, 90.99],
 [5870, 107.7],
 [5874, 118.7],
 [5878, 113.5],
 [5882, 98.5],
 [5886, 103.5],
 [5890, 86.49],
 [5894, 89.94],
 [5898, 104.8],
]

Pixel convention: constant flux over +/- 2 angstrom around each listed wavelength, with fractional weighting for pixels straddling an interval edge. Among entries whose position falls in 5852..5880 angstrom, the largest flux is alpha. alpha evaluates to 118.7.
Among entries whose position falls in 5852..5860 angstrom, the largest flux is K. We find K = 109.6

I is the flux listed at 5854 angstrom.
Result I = 93.78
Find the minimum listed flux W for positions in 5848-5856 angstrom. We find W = 93.78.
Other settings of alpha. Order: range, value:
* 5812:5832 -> 105.2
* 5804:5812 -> 100.5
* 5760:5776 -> 99.2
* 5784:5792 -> 106.8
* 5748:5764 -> 113.9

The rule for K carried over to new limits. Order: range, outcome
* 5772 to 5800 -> 111.6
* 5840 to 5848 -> 99.83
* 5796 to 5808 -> 102.8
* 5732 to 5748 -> 104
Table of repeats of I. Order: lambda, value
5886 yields 103.5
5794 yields 98.04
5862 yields 93.11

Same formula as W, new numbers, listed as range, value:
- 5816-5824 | 102.4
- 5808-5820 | 96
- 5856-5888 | 90.99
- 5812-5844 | 97.12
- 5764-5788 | 95.63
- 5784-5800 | 96.91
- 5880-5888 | 98.5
